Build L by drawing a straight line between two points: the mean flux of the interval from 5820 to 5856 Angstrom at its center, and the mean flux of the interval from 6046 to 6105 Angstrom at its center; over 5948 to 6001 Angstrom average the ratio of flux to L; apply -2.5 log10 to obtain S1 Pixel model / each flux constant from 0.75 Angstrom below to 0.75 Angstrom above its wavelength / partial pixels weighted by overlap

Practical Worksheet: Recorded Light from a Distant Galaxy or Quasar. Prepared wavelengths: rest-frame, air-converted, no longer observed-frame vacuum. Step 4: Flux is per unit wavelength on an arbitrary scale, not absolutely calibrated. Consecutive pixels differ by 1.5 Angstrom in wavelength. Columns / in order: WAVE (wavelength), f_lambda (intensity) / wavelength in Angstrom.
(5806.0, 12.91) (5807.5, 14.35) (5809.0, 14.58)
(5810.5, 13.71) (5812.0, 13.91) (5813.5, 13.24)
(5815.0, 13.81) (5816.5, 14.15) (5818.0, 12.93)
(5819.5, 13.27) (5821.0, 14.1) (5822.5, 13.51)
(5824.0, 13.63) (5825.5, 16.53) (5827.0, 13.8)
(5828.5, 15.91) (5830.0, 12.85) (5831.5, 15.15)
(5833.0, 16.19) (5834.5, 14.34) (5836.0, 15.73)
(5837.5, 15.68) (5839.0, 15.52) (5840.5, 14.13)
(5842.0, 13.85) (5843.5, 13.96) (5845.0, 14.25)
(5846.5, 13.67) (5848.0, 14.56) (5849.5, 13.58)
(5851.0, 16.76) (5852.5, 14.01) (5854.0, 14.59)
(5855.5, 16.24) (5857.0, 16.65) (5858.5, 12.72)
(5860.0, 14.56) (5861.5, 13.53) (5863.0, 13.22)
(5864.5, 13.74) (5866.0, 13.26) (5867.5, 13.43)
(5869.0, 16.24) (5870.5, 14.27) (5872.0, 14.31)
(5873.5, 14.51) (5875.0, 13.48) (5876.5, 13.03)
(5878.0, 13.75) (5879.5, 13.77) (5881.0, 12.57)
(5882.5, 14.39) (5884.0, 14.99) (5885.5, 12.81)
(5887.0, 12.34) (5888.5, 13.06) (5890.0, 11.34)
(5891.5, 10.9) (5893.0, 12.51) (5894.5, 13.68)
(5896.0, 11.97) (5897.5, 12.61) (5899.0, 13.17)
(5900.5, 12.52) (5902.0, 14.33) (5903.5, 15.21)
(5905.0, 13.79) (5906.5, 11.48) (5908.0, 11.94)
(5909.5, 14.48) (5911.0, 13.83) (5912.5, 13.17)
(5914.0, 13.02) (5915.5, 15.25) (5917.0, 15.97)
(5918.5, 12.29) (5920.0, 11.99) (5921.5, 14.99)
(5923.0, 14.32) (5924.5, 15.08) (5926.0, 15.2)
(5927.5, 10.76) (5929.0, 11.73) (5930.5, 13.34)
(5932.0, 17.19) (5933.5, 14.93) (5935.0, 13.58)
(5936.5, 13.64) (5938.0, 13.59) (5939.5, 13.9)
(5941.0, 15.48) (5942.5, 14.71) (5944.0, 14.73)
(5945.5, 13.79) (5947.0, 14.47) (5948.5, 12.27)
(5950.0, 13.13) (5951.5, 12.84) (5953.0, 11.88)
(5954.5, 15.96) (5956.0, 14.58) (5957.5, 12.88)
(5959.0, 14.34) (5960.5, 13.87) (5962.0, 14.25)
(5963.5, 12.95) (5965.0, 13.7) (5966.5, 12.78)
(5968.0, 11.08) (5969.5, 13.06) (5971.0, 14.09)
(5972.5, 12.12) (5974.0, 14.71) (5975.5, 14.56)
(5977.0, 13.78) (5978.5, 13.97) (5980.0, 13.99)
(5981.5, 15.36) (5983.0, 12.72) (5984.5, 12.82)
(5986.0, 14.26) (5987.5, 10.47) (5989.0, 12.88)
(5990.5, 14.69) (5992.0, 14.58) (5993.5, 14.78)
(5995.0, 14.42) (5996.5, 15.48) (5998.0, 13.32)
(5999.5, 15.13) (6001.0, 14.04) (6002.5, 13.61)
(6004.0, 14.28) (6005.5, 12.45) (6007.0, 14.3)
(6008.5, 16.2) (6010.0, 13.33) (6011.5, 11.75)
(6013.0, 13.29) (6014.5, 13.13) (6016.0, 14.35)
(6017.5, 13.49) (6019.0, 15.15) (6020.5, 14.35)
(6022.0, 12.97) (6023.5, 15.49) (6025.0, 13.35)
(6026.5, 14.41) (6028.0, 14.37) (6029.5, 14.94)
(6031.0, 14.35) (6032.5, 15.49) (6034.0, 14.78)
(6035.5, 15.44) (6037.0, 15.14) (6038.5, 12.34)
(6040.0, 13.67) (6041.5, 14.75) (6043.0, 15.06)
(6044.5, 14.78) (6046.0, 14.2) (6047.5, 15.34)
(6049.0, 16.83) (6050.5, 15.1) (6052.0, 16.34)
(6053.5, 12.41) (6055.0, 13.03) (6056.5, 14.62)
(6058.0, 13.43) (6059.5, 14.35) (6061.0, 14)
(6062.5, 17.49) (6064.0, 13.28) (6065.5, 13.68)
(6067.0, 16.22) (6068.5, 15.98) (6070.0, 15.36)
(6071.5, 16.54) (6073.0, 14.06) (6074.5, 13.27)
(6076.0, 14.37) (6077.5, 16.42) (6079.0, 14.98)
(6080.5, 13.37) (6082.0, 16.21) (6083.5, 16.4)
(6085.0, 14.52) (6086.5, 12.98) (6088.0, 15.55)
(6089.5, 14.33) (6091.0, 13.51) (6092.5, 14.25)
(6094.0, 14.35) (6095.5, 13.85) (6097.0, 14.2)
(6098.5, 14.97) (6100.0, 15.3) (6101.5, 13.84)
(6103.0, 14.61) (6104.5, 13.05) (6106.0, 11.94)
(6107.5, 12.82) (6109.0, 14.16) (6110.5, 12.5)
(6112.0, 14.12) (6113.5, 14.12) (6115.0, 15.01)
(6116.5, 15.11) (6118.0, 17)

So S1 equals 0.08 mag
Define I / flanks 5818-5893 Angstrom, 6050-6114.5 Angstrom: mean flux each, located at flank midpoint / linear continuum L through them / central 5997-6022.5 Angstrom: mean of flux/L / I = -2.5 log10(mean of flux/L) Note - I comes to 0.04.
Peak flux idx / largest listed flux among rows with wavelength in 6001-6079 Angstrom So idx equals 17.49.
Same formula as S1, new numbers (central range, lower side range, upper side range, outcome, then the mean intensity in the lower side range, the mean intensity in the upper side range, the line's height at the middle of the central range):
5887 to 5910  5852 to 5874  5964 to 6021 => 0.11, 14.4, 13.7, 14.2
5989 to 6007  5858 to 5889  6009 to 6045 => -0.01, 13.7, 14.2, 14.1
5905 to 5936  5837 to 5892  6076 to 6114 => 0.03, 14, 14.3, 14.1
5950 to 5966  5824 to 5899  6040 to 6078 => 0.06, 14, 14.8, 14.4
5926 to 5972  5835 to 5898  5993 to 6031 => 0.03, 13.9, 14.1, 14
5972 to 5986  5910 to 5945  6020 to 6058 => 0.03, 14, 14.5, 14.3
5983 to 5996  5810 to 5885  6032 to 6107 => 0.07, 14.3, 14.6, 14.5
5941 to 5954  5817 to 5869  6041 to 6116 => 0.06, 14.4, 14.5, 14.5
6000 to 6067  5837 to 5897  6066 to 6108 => 0.00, 13.9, 14.5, 14.4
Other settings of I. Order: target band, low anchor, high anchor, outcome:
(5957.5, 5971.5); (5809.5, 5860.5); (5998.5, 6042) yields 0.07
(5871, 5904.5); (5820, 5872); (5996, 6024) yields 0.09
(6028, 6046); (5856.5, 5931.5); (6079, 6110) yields -0.04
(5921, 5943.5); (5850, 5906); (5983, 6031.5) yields -0.03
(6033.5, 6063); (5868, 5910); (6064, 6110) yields -0.03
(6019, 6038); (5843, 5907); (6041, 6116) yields -0.02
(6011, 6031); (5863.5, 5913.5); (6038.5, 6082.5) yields 0.04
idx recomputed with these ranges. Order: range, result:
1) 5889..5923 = 15.97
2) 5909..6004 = 17.19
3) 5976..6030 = 16.2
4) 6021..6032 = 15.49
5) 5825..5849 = 16.53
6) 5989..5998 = 15.48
